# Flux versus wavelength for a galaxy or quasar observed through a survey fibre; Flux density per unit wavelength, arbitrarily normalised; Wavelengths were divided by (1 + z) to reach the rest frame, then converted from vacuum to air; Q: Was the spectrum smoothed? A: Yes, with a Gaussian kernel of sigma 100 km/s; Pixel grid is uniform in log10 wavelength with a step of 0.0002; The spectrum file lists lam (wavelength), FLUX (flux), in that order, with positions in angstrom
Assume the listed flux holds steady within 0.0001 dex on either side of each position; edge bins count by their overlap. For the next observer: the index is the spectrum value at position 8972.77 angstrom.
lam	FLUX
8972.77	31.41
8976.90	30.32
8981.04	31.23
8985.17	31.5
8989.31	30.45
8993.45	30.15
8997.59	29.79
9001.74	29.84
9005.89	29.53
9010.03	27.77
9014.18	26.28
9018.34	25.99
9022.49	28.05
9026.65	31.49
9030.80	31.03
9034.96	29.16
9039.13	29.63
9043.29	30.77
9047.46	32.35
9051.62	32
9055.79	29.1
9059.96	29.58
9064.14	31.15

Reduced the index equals 31.41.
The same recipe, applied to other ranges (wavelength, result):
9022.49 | 28.05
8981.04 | 31.23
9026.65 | 31.49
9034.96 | 29.16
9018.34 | 25.99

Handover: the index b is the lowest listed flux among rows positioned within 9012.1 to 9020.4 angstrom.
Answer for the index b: 25.99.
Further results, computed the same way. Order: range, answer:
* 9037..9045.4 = 29.63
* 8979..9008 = 29.53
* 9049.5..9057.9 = 29.1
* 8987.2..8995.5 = 30.15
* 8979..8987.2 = 31.23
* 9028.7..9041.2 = 29.16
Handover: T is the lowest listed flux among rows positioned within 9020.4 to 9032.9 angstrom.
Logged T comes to 28.05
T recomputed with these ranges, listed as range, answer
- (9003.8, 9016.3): 26.28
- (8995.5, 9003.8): 29.79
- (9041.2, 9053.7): 30.77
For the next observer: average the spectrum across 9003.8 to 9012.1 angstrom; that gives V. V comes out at 28.7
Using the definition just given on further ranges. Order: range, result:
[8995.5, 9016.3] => 28.6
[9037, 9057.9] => 30.8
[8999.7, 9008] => 29.7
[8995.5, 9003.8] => 29.8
